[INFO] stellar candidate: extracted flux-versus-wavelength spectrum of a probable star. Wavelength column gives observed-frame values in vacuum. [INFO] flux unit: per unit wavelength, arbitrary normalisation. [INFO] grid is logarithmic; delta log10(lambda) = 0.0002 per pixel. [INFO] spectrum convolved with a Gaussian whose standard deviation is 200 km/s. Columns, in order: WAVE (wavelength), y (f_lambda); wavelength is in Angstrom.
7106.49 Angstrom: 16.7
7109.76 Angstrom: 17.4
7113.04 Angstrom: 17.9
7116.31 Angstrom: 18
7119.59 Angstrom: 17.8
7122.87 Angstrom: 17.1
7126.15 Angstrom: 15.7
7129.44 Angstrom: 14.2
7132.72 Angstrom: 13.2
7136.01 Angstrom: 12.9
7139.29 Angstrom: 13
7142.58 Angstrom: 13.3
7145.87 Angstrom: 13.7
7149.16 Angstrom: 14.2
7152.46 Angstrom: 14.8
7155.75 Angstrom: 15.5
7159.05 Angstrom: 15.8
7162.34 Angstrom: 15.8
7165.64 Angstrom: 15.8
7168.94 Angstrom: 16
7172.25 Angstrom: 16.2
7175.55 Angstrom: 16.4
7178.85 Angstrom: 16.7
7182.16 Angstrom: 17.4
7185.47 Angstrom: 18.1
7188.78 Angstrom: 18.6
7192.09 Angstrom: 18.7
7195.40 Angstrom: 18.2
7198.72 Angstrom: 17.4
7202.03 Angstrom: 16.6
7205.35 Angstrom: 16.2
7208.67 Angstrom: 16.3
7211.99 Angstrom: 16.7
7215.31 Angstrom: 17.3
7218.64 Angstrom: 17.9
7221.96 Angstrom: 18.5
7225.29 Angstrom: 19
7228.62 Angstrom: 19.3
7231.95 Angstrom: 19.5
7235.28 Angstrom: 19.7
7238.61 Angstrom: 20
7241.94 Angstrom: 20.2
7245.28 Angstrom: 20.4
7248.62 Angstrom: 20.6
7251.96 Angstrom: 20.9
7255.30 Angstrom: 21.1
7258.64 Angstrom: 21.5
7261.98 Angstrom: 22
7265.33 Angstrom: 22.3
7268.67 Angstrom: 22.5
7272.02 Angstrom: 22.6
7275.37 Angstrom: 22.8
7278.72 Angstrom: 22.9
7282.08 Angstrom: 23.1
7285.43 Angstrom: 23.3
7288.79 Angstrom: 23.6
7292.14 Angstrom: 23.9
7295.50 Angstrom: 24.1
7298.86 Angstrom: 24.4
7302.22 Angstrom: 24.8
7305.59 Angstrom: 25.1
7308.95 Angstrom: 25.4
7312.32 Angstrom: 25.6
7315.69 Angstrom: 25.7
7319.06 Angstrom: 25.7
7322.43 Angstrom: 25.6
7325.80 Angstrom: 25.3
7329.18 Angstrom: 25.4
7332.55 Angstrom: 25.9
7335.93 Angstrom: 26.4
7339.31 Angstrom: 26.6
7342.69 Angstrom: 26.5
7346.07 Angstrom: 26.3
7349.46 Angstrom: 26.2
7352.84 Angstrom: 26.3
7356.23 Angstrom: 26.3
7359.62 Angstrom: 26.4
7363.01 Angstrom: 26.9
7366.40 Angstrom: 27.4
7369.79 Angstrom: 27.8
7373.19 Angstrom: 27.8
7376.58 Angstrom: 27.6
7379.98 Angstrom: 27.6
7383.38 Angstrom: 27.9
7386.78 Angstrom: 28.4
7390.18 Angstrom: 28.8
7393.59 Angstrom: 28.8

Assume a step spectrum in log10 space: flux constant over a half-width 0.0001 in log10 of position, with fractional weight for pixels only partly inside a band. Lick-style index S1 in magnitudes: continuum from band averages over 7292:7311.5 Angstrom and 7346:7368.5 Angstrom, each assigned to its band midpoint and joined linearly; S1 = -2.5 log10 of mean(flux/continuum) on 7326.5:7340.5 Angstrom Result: -0.009 mag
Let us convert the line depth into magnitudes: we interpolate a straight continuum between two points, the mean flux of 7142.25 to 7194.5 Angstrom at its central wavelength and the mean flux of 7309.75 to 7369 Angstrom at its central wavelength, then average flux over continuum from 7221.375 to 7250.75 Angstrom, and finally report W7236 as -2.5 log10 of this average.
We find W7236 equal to 0.02 mag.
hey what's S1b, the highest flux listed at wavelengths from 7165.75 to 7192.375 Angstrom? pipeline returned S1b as 18.7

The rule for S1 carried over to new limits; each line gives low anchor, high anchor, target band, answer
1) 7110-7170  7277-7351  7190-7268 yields 0.06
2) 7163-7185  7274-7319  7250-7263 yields 0.02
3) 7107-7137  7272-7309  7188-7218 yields 0.15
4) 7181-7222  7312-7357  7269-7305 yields -0.03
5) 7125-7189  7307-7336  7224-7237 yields 0.03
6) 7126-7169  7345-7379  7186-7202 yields -0.06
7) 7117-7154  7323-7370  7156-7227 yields 0.04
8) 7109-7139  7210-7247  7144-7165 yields 0.12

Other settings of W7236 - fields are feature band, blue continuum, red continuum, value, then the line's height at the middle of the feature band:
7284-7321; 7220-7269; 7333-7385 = -0.04 mag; 23.7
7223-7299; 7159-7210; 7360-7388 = -0.02 mag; 21.2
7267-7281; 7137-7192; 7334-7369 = -0.03 mag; 22.1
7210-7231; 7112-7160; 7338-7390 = 0.08 mag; 19.6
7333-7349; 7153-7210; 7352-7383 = -0.03 mag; 25.7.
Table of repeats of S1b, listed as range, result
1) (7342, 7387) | 28.4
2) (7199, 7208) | 16.6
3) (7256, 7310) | 25.4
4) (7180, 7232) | 19.5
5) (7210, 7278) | 22.8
